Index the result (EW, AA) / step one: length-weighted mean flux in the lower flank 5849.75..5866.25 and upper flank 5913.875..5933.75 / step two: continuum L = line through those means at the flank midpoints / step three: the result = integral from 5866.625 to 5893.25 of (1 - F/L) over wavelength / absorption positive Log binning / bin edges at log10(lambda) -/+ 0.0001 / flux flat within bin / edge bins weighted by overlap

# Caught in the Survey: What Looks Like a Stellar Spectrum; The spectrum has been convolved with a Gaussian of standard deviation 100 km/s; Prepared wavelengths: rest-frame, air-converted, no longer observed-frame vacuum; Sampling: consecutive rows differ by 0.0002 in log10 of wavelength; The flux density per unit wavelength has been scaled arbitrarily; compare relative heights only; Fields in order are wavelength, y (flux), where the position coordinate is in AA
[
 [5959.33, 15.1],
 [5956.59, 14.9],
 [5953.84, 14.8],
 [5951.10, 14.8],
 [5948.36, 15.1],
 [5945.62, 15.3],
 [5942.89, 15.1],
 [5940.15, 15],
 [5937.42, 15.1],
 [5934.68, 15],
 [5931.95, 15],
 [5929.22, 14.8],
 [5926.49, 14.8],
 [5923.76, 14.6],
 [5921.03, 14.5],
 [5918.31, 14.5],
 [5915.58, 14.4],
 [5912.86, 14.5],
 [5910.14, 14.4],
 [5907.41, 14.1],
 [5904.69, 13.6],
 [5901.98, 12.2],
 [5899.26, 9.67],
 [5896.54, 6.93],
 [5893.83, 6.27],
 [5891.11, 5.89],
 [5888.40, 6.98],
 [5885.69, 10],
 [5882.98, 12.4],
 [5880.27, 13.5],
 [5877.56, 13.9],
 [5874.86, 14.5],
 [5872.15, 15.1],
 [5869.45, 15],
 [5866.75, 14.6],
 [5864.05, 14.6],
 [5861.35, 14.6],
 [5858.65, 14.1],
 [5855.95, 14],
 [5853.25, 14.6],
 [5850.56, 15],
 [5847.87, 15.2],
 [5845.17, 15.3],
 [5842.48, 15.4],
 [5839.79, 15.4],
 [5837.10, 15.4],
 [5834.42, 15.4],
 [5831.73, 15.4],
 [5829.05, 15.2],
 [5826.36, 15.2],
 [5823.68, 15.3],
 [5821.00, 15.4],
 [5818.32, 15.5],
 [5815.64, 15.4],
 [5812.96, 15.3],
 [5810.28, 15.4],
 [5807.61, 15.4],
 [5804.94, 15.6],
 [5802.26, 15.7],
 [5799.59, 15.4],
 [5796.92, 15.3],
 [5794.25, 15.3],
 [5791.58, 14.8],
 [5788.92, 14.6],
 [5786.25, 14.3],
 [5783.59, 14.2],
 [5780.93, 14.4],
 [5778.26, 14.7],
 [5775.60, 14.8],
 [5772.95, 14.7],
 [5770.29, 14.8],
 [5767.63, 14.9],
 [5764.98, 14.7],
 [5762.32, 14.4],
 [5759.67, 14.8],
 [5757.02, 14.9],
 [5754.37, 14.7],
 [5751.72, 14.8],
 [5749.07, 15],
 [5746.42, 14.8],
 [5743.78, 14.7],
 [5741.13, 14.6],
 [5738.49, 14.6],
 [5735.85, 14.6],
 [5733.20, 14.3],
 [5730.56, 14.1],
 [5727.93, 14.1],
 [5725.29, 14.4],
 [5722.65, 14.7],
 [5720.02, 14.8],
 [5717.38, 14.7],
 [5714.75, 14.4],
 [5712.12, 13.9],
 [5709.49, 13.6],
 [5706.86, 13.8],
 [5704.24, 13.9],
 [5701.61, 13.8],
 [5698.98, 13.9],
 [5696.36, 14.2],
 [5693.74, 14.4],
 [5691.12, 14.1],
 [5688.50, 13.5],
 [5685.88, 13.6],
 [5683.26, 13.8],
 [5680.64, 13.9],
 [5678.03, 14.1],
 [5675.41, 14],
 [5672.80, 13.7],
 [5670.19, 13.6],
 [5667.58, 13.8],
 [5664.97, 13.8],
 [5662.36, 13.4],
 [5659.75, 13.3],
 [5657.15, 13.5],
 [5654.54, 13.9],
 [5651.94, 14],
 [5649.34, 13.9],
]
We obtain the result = 4.8 AA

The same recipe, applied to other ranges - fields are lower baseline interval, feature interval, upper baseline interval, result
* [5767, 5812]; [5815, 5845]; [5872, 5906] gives -4.88 AA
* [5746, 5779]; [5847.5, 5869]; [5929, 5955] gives 0.47 AA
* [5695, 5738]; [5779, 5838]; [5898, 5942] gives -4.10 AA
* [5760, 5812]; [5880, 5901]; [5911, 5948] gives 8.58 AA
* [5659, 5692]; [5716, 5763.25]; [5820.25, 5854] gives -0.90 AA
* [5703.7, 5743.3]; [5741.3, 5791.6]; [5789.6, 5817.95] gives 0.63 AA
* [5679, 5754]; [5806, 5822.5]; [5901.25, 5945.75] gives -1.16 AA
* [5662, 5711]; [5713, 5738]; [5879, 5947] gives -1.45 AA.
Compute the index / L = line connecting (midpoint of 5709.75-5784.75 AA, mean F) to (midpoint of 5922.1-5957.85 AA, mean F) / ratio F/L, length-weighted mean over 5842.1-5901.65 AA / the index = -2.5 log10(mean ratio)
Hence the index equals 0.18 mag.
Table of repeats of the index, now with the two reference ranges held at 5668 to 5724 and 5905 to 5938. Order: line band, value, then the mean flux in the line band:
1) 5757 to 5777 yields -0.04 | 14.7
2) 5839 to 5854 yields -0.06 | 15.2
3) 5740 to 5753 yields -0.05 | 14.8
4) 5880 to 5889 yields 0.33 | 10.7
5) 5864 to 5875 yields -0.03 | 14.8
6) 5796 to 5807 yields -0.09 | 15.5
